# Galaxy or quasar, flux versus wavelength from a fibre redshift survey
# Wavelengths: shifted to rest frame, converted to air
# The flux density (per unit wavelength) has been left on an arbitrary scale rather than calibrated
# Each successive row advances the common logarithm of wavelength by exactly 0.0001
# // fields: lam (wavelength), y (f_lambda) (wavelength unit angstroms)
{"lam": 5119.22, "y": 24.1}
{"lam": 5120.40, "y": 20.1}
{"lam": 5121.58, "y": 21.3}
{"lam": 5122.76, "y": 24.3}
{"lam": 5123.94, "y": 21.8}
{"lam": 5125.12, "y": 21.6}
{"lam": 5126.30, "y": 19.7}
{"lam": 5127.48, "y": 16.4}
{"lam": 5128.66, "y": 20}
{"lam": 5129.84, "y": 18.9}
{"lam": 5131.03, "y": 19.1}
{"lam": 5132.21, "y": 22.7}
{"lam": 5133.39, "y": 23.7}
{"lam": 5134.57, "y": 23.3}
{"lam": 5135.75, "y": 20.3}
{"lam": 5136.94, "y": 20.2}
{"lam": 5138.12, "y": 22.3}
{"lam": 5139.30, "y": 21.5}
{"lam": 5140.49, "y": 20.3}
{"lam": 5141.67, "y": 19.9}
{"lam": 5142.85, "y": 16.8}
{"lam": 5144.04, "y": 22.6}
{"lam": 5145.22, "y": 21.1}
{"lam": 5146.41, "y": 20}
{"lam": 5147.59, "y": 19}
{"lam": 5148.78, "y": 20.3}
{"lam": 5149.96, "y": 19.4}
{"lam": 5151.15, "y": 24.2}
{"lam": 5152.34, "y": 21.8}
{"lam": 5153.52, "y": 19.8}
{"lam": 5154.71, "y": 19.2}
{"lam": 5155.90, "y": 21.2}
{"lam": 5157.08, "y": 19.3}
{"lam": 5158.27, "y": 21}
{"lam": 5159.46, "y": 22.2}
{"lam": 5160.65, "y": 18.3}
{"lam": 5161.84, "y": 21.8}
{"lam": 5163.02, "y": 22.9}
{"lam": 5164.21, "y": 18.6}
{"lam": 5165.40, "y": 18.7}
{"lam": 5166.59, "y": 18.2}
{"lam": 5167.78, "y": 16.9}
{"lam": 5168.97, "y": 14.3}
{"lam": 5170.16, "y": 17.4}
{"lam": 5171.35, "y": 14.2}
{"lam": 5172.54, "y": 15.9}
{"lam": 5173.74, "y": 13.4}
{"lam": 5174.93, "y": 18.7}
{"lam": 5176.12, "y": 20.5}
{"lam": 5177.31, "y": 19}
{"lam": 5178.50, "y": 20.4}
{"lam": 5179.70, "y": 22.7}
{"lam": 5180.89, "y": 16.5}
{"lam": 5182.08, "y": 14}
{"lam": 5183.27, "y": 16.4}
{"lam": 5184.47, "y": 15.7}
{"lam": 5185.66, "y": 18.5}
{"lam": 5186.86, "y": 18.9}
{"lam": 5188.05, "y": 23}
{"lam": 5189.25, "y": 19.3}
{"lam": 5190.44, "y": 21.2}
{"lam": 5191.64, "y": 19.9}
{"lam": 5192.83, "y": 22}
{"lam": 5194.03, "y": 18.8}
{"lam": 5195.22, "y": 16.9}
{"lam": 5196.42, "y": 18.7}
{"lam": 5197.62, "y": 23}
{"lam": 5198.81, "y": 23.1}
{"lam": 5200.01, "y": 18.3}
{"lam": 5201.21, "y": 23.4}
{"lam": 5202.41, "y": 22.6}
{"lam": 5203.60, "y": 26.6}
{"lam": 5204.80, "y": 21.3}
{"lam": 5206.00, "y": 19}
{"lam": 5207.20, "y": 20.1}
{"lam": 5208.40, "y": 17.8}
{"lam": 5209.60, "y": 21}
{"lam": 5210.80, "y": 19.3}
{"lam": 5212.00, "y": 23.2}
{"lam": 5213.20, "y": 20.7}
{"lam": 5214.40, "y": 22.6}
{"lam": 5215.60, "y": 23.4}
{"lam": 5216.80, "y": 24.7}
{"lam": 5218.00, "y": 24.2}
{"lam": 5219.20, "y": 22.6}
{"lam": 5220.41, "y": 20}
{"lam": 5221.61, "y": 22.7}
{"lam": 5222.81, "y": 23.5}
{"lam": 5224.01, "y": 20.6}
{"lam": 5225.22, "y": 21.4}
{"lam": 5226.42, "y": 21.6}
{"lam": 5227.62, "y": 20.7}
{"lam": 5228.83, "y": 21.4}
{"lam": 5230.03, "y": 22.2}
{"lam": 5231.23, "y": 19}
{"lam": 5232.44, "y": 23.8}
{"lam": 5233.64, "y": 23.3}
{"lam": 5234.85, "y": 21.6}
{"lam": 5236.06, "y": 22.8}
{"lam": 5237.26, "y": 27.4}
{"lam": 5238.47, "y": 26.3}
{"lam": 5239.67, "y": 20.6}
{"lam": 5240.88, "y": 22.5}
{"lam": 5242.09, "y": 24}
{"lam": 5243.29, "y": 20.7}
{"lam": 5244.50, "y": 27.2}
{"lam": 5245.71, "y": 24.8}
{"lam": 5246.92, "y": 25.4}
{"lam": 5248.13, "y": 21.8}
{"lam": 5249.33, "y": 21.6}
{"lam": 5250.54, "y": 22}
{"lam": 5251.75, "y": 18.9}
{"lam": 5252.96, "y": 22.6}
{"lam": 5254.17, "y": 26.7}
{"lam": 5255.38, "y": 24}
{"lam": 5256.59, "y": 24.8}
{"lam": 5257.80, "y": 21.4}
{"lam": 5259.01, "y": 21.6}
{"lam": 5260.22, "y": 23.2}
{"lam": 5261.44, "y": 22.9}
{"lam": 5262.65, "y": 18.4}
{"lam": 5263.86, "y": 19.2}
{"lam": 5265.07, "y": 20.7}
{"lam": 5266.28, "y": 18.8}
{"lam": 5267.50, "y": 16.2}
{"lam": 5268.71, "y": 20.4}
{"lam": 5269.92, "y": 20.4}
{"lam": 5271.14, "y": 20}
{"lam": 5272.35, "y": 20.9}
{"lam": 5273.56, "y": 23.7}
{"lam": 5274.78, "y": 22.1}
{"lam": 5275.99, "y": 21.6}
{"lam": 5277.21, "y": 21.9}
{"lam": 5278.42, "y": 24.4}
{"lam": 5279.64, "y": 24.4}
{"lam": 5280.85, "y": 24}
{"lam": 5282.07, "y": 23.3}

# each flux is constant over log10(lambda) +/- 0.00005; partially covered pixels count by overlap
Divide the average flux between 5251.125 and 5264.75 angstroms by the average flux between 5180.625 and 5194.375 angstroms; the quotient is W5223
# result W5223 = 1.2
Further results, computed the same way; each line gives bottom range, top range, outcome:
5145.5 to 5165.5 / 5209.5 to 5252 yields 1.10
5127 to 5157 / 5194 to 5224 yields 1.05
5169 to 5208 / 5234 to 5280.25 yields 1.16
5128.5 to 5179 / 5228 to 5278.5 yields 1.12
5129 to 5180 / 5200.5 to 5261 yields 1.14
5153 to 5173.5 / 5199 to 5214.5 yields 1.13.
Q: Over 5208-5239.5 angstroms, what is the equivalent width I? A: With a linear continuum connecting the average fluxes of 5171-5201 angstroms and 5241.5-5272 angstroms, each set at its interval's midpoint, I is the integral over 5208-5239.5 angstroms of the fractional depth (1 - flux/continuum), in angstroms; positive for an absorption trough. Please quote -2.7 angstroms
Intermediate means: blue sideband 18.9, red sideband 21.9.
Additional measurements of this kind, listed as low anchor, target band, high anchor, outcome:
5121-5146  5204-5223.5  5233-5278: 0.1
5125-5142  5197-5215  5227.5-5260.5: 0.6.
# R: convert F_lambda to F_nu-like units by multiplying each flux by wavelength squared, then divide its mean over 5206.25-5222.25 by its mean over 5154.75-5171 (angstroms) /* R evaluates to 1.15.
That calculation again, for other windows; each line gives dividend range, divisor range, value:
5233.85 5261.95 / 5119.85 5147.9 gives 1.17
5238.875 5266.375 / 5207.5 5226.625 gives 1.04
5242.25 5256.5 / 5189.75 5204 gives 1.13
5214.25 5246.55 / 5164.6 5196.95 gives 1.28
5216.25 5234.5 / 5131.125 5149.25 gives 1.09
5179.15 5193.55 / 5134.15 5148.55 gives 0.94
